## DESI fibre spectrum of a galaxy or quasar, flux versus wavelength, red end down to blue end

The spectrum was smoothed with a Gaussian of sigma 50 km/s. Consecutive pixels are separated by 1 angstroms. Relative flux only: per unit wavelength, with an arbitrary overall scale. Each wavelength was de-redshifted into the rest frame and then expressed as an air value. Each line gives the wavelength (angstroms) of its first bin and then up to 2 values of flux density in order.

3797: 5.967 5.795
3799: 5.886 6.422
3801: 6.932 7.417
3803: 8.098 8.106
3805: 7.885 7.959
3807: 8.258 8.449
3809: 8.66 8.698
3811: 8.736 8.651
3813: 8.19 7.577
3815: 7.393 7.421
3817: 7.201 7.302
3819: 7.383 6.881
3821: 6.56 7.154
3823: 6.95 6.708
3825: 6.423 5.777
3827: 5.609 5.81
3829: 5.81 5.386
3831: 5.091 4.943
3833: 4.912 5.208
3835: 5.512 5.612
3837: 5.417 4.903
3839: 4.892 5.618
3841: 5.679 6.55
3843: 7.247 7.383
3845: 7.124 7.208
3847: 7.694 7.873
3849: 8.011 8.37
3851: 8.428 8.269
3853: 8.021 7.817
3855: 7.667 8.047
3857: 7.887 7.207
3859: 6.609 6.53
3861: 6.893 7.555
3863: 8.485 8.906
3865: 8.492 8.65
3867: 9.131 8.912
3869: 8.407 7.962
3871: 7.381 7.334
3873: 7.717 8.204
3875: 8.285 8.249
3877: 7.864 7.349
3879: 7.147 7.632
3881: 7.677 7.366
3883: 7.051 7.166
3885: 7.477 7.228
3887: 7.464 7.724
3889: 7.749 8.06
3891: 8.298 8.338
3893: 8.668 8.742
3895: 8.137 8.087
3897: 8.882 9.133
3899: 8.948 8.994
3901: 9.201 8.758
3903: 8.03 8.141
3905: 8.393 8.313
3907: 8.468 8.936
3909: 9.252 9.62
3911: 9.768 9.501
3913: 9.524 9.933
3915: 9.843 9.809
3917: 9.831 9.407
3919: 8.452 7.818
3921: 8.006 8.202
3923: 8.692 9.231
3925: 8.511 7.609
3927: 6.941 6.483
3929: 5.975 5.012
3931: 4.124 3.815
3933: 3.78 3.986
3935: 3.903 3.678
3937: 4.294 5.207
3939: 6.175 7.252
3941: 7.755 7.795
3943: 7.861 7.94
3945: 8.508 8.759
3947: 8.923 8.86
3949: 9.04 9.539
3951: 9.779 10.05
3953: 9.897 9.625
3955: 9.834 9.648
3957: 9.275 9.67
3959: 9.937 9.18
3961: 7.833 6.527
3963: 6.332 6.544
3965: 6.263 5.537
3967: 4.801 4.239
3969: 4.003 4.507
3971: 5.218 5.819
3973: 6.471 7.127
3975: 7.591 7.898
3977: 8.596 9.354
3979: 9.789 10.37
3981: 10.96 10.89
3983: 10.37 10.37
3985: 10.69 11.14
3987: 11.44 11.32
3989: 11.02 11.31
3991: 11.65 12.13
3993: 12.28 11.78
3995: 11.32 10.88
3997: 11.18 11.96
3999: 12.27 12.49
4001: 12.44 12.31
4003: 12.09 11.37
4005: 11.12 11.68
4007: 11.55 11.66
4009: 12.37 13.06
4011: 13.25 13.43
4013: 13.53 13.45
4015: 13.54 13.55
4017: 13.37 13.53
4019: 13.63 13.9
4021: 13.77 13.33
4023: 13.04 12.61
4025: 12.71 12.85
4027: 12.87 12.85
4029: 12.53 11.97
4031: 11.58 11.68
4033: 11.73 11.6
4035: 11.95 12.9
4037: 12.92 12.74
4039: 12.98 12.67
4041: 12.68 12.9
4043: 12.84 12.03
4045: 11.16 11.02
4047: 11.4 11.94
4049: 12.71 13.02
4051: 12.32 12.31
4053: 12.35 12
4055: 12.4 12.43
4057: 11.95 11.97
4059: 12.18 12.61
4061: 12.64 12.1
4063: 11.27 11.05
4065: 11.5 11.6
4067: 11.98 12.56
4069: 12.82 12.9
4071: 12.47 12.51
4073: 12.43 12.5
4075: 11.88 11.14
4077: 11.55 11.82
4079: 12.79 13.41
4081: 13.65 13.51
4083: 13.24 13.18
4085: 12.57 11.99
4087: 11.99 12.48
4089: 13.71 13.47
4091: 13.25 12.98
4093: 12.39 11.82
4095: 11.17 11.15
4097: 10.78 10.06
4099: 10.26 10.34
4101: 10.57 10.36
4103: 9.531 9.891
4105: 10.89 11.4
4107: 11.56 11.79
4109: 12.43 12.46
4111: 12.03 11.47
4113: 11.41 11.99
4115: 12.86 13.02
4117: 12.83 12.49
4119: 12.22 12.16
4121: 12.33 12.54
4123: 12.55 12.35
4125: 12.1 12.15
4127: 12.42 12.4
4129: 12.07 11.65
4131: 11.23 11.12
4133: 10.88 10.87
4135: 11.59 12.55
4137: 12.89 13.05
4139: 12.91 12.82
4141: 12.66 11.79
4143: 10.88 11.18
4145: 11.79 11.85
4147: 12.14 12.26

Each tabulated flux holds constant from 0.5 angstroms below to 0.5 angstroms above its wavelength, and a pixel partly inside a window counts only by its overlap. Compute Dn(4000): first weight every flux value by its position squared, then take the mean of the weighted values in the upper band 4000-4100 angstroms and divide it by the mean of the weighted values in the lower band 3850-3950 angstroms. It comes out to 1.7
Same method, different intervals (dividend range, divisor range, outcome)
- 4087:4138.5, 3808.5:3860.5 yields 1.98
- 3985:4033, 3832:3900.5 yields 1.76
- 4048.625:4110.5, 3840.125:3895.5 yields 1.73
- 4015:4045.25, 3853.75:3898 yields 1.74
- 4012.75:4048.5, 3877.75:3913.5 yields 1.63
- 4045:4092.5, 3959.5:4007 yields 1.36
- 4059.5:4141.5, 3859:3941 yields 1.72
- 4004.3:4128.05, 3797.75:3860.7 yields 1.98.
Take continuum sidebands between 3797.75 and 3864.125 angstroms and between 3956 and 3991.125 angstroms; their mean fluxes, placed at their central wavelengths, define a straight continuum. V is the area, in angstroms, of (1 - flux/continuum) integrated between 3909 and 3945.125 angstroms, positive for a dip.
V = 2.6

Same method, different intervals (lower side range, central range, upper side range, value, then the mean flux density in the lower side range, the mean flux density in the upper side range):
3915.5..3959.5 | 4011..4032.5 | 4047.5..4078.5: -4.7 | 7.7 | 12.2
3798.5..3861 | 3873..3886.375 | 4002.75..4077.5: 1.1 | 6.99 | 12.4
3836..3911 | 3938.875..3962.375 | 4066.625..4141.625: 1.2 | 7.83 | 12.1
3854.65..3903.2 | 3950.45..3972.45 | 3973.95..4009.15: 5.8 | 7.99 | 11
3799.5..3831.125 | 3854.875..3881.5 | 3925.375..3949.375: -3.8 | 7.24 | 6.4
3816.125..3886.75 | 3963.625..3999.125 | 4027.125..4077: 4.6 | 7.11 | 12.2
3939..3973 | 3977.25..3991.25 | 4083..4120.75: -3.6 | 7.74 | 11.8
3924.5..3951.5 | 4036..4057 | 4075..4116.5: -4.2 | 6.72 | 11.9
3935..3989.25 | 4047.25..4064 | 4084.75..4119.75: -2.7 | 8.12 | 11.8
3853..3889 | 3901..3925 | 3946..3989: -2.6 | 7.76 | 8.49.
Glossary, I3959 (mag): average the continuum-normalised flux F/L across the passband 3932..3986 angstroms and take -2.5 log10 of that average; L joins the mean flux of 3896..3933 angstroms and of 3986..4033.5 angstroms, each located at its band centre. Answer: 0.306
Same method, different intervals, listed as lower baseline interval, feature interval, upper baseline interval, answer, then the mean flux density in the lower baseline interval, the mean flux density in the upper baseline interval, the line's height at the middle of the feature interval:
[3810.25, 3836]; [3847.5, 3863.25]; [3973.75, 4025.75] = -0.029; 6.59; 11.7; 7.52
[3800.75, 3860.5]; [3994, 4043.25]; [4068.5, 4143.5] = -0.198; 7.02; 12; 10.5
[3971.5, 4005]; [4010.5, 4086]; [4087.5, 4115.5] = -0.131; 10.6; 11.6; 11.1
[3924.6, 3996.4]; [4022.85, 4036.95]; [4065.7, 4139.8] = -0.227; 8.09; 12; 10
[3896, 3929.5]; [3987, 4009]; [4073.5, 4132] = -0.154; 8.68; 12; 10.2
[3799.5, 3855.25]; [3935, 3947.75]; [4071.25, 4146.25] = 0.288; 6.98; 12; 9.02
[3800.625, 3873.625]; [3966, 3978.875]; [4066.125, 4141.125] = 0.456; 7.22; 12.1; 9.68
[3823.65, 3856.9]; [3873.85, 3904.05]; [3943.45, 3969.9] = -0.128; 6.53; 8.04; 7.16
